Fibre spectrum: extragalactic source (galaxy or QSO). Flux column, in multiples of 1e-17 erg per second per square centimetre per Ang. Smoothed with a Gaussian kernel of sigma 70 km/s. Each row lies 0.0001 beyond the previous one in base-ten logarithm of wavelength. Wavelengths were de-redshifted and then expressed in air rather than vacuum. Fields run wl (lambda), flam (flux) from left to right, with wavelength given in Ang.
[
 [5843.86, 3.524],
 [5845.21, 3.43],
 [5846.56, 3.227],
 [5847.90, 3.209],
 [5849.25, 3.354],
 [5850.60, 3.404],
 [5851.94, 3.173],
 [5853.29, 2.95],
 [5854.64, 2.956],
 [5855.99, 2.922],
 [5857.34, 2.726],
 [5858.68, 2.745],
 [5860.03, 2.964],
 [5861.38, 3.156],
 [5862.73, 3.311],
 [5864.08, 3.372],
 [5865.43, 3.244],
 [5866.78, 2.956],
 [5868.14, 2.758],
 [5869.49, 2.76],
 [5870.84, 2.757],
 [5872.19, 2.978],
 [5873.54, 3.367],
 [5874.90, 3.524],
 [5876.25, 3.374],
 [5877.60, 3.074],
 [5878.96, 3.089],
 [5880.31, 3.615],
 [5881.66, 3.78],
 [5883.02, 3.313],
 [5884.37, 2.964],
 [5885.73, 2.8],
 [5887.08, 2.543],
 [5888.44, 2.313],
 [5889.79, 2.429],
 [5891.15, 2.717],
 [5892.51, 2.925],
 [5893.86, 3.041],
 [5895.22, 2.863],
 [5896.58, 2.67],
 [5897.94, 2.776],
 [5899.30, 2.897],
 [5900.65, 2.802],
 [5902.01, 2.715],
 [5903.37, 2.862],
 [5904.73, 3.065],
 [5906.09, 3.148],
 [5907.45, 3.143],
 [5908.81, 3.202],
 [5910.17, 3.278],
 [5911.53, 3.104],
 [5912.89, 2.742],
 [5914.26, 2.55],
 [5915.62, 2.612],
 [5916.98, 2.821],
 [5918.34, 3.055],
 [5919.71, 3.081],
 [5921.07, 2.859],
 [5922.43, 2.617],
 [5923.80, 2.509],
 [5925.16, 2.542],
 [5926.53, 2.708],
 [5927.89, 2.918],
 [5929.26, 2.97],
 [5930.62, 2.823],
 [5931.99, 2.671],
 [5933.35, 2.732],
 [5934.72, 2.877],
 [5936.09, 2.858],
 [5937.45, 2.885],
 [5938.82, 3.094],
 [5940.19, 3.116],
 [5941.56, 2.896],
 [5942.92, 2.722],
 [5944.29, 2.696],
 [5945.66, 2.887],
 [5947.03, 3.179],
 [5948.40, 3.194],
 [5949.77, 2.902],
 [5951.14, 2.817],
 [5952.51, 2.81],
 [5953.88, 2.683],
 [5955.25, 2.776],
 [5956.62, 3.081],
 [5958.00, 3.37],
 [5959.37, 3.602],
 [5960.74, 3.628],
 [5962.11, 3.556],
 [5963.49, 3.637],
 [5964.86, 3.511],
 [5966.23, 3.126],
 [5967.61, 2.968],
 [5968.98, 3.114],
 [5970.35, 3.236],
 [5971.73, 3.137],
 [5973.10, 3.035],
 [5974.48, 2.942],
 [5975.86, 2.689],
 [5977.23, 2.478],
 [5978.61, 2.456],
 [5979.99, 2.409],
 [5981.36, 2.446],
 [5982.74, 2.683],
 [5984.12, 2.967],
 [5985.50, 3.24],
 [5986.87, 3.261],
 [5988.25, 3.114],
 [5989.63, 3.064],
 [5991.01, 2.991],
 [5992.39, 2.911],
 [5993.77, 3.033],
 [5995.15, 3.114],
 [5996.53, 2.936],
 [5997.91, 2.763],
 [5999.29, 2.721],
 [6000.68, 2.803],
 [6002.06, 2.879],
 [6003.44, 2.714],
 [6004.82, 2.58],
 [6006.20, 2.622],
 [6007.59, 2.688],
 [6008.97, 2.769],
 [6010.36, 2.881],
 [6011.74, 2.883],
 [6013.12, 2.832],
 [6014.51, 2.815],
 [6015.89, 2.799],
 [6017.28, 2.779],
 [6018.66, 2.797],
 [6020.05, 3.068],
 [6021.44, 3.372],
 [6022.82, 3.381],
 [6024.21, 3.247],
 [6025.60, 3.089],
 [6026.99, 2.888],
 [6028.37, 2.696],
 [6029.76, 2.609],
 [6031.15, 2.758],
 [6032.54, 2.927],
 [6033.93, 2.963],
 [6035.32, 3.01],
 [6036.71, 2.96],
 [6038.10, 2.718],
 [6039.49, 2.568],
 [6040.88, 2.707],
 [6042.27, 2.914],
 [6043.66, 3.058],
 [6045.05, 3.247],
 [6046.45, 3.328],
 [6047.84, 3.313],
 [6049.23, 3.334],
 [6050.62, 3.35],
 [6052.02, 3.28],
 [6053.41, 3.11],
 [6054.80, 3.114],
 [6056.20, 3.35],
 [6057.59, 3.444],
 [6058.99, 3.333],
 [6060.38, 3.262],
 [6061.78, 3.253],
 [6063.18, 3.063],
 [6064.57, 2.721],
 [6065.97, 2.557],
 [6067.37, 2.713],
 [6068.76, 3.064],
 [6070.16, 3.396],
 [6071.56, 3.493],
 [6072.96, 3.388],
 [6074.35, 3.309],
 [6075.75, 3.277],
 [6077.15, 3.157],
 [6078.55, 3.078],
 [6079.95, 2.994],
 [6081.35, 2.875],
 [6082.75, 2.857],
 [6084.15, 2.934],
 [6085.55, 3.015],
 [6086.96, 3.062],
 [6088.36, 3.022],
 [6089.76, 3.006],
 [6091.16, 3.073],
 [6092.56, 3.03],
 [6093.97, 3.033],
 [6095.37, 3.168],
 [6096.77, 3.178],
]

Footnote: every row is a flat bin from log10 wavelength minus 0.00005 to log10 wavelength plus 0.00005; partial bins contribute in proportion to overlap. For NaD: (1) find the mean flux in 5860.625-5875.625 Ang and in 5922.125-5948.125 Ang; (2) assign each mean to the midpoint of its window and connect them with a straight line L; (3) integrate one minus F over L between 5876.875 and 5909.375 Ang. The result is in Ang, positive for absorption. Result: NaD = 0.6 Ang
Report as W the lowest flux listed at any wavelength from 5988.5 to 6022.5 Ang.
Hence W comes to 2.58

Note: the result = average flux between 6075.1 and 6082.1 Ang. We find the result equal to 3.07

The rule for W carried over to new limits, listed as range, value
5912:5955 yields 2.509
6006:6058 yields 2.568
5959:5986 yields 2.409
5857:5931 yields 2.313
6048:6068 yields 2.557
